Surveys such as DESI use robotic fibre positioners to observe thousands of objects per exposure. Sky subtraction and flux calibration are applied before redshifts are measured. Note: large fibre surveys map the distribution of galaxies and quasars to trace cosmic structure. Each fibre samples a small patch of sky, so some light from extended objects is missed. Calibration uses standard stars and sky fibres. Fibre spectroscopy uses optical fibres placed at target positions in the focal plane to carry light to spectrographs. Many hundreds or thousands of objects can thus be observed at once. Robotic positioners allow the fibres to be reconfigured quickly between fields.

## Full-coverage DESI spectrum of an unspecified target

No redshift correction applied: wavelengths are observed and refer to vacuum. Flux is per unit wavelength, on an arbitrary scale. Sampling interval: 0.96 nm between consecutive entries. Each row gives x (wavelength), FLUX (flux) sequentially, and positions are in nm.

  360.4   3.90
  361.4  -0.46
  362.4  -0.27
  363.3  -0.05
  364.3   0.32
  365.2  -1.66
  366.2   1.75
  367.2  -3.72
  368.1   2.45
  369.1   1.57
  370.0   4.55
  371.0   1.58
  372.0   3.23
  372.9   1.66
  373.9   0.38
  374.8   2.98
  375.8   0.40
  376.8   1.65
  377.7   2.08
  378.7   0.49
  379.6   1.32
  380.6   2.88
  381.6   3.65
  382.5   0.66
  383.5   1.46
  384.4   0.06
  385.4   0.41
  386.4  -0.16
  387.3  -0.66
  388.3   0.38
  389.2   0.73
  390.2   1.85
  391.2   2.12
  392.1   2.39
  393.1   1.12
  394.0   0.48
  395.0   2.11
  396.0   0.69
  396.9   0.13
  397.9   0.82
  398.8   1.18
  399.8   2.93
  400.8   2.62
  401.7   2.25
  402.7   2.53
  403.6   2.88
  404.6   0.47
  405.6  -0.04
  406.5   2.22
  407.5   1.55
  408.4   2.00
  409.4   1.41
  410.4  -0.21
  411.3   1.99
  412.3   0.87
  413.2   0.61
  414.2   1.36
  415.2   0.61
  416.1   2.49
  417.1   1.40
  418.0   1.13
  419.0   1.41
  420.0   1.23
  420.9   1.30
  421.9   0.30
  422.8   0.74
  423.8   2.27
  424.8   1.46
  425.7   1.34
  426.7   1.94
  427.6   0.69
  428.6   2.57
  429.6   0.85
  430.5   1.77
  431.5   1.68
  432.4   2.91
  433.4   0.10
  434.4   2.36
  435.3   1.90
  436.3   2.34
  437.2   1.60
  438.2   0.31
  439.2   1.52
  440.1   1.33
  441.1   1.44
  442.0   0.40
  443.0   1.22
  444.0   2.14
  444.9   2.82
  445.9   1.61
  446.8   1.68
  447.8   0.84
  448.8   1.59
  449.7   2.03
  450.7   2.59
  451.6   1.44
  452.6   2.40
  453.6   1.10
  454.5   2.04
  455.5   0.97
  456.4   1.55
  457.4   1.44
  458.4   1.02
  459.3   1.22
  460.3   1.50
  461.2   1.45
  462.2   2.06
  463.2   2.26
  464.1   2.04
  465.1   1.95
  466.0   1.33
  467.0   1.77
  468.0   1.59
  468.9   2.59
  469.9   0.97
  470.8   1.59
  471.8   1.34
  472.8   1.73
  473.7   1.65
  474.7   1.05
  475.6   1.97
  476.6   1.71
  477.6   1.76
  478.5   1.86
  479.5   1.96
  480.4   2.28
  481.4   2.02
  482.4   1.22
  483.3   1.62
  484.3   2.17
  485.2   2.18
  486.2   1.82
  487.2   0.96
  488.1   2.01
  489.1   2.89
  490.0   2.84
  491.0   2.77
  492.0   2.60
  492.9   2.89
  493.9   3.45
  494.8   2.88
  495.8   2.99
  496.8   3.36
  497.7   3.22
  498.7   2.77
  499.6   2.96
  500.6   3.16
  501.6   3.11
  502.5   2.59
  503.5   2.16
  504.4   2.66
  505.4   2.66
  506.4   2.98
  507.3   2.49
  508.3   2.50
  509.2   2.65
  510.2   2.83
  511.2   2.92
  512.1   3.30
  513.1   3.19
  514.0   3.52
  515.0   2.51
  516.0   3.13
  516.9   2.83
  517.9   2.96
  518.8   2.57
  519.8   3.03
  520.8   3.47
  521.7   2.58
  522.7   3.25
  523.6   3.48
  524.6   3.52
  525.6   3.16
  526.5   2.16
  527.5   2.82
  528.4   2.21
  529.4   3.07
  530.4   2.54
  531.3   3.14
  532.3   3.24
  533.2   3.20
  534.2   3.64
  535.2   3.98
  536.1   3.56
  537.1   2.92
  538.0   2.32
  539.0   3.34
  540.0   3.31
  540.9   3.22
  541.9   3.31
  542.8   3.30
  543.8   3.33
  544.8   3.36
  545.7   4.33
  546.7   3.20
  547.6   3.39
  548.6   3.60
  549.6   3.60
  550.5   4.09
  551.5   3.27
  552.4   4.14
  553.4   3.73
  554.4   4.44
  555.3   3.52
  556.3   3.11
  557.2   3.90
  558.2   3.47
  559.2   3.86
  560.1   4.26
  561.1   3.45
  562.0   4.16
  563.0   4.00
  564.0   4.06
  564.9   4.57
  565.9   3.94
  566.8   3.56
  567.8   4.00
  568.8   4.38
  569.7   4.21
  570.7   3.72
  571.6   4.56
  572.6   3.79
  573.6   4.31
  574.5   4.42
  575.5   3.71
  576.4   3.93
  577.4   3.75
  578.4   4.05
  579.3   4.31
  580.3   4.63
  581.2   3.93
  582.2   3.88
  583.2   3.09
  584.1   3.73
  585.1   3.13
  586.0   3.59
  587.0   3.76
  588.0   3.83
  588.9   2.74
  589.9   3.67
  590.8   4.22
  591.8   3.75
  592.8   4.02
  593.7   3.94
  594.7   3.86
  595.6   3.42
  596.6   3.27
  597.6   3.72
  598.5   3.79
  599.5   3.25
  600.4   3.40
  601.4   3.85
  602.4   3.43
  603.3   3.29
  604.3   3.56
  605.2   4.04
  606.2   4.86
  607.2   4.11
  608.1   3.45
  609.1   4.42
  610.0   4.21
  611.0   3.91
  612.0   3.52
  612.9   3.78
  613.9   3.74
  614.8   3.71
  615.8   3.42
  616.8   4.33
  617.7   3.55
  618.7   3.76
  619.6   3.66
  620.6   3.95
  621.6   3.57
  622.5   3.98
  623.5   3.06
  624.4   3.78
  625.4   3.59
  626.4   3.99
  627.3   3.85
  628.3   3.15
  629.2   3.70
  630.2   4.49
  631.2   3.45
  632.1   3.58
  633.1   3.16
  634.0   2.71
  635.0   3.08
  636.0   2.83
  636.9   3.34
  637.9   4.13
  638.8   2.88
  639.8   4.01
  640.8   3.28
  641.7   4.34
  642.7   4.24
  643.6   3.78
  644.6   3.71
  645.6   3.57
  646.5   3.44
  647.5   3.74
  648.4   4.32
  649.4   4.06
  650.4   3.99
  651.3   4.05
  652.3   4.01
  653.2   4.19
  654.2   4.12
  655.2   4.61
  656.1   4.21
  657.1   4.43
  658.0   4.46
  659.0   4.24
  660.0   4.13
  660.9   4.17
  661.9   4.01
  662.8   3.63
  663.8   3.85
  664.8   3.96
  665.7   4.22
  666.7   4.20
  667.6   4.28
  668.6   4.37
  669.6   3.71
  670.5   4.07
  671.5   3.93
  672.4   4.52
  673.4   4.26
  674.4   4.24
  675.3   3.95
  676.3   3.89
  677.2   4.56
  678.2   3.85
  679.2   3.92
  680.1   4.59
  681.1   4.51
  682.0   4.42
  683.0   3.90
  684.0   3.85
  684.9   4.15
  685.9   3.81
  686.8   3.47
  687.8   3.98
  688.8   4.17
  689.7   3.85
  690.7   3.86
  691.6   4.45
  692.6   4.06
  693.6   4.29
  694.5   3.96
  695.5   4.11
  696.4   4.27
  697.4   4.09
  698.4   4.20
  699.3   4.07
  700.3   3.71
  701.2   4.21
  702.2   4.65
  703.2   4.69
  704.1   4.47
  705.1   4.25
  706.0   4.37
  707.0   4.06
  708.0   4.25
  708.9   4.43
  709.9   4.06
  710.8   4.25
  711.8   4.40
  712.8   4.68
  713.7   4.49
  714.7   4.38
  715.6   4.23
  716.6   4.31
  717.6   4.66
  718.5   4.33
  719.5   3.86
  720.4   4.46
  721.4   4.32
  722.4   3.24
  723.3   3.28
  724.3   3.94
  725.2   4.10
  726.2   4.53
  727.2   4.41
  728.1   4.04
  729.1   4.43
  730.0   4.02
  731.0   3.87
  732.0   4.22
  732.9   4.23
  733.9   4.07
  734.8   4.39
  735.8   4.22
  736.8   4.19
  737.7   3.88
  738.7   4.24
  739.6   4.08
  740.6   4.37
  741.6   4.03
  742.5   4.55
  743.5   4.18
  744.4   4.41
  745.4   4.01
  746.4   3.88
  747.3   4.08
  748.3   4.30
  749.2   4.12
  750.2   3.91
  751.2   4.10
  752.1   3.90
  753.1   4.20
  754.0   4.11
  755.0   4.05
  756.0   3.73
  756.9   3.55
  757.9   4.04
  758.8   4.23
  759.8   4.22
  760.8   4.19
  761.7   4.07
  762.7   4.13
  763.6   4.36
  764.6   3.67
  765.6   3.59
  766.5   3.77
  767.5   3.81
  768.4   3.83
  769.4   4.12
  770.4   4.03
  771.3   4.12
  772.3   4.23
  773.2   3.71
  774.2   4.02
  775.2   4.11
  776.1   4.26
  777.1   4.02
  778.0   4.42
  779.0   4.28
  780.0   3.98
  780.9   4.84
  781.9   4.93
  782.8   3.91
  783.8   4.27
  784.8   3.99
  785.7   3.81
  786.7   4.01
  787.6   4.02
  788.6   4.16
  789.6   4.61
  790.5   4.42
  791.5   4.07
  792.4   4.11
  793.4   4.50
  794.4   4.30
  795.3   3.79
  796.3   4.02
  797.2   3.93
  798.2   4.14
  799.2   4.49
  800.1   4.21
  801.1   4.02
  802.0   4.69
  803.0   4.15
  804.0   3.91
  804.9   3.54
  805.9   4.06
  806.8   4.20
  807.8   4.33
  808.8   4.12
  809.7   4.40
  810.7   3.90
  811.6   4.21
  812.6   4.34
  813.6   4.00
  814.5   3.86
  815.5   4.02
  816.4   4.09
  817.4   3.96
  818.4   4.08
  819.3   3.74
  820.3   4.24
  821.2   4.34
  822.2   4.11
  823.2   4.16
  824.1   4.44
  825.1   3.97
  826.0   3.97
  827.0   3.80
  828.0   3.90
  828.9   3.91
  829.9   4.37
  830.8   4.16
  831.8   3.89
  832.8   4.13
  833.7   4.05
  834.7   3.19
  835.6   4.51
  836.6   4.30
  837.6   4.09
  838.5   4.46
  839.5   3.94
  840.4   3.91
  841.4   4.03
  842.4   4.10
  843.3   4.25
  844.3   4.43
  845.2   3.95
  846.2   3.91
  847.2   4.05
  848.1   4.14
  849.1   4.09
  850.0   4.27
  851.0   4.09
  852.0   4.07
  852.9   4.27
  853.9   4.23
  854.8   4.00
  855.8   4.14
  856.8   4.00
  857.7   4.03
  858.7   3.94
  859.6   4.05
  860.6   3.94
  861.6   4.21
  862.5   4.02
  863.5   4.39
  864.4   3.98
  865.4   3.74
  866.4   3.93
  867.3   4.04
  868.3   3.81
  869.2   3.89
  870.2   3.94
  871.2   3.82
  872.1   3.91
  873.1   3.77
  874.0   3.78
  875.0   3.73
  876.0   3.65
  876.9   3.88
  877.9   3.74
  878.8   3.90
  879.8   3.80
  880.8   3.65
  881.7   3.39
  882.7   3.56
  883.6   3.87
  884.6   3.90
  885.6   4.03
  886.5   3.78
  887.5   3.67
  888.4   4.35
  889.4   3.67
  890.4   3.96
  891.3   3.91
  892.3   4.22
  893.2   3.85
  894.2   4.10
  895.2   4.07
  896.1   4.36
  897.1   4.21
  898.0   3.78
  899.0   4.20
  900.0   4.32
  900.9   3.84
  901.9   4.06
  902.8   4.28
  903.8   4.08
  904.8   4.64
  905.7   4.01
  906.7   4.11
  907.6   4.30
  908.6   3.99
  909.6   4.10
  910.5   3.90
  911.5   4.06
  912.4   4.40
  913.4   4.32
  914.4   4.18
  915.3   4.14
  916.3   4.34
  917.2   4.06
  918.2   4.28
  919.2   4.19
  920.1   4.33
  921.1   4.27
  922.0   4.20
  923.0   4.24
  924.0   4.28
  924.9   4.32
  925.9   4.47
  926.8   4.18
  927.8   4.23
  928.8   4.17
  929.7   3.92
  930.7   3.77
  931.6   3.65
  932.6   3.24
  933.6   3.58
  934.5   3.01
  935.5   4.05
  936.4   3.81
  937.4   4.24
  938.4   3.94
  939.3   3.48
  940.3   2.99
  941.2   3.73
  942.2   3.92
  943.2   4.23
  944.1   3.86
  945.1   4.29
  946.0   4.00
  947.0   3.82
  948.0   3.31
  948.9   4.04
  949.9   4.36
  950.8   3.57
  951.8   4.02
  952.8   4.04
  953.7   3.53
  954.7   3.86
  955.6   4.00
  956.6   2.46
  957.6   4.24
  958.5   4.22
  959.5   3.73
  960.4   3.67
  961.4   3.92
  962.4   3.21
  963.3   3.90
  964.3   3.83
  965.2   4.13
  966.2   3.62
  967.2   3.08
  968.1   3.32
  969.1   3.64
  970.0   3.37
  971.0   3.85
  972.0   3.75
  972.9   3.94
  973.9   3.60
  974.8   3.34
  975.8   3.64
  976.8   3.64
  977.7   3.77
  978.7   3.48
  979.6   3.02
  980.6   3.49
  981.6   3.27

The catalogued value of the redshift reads 0.226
